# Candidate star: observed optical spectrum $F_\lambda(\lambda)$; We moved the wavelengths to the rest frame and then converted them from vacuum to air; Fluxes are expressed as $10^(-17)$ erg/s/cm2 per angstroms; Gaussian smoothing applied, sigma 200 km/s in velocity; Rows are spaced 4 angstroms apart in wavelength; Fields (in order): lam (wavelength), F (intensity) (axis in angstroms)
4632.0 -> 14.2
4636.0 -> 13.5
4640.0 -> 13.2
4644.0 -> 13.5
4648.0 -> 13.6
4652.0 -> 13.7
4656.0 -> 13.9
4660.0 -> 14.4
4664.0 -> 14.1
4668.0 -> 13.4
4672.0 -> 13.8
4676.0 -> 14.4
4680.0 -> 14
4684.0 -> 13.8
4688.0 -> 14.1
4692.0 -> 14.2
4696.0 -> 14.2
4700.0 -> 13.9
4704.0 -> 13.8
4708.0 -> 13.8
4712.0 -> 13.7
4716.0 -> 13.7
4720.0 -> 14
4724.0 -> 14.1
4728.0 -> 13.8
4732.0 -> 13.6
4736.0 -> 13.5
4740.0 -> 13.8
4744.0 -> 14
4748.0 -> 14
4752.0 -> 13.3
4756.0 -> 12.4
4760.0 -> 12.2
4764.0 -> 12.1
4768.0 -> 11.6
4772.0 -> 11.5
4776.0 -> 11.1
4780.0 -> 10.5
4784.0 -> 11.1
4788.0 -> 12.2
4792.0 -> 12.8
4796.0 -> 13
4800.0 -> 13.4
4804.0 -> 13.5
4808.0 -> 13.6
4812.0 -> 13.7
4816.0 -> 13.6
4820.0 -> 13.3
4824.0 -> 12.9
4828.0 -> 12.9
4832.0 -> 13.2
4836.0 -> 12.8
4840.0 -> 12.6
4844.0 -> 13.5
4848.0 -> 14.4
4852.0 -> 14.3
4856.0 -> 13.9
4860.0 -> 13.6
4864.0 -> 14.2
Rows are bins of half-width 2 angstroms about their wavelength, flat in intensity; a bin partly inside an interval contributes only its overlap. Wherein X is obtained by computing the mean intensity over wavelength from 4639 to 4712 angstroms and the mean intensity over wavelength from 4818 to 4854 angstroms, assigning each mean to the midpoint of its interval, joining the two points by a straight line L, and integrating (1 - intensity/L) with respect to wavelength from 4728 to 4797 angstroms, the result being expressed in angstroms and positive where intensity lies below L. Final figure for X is 5.3 angstroms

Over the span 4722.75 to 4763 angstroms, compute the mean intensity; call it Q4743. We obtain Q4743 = 13.4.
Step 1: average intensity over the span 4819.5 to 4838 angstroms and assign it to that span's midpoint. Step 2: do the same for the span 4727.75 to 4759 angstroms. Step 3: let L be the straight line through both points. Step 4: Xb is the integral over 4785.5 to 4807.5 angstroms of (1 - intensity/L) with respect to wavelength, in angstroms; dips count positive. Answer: 0.34 angstroms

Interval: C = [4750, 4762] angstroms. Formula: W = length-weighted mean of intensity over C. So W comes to 12.6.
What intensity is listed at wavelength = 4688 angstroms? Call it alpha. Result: 14.1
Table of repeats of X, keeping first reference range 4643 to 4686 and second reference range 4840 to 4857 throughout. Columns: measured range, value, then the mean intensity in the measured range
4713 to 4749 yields 0.13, 13.8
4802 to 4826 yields 0.75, 13.4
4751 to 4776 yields 3.28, 12.1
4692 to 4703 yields -0.14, 14.1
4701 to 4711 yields 0.06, 13.8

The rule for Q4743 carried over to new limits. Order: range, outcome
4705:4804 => 12.9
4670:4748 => 13.9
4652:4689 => 14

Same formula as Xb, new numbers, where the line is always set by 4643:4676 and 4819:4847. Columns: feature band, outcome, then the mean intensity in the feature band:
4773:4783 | 1.81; 10.9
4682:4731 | -1.02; 13.9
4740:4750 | -0.37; 14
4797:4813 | -0.38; 13.5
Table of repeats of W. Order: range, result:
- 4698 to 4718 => 13.8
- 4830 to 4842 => 12.9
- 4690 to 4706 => 14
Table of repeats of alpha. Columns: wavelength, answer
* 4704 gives 13.8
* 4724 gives 14.1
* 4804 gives 13.5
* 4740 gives 13.8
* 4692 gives 14.2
